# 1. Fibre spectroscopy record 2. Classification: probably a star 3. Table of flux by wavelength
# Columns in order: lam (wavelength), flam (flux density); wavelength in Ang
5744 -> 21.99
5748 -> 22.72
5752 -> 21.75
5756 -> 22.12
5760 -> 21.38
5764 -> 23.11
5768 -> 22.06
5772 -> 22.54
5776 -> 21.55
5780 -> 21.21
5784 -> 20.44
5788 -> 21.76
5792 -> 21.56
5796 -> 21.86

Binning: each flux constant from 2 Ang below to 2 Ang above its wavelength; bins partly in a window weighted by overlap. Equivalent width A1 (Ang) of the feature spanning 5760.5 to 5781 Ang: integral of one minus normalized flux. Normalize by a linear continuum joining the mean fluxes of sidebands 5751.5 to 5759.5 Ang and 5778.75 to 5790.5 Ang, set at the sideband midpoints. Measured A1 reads -0.6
